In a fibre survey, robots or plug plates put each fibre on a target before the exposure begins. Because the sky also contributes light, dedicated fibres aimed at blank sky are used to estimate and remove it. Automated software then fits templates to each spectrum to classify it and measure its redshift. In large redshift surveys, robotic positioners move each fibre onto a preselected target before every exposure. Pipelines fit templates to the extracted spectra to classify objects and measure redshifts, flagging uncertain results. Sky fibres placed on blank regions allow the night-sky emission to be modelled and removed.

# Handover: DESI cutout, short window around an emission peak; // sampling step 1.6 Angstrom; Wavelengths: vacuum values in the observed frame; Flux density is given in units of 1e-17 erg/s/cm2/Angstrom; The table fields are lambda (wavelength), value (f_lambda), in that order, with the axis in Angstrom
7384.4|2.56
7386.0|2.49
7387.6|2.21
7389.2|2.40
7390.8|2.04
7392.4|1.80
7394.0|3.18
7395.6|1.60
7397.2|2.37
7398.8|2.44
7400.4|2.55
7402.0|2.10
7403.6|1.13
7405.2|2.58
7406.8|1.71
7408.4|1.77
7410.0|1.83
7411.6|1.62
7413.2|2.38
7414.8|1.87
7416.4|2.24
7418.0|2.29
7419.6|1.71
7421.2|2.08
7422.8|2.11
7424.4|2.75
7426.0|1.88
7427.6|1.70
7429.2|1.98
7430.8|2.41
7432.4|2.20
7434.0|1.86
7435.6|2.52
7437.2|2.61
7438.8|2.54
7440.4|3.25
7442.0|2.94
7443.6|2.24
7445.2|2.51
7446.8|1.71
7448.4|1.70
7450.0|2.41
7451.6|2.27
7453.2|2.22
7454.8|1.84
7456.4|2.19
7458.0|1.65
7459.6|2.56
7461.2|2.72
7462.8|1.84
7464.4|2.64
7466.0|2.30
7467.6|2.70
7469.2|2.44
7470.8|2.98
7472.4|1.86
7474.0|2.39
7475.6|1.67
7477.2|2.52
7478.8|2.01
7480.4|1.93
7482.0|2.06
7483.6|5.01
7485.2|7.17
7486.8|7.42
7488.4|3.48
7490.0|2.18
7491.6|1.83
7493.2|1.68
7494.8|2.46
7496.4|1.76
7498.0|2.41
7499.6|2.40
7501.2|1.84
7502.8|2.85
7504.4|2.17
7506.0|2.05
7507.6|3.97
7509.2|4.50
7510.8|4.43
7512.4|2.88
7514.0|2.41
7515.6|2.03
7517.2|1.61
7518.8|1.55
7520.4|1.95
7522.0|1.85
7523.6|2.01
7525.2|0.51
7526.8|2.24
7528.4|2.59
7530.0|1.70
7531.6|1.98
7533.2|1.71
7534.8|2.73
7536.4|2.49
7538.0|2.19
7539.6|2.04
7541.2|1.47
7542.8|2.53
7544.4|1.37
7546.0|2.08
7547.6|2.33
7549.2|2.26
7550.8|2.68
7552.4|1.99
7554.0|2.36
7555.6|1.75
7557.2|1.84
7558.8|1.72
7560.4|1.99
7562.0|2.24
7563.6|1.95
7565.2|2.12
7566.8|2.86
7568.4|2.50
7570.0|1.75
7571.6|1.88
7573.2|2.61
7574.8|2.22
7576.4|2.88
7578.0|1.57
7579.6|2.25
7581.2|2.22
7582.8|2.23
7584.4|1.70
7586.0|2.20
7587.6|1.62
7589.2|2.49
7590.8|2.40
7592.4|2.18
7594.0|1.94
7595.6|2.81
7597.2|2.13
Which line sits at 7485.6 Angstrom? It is H-alpha 6563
